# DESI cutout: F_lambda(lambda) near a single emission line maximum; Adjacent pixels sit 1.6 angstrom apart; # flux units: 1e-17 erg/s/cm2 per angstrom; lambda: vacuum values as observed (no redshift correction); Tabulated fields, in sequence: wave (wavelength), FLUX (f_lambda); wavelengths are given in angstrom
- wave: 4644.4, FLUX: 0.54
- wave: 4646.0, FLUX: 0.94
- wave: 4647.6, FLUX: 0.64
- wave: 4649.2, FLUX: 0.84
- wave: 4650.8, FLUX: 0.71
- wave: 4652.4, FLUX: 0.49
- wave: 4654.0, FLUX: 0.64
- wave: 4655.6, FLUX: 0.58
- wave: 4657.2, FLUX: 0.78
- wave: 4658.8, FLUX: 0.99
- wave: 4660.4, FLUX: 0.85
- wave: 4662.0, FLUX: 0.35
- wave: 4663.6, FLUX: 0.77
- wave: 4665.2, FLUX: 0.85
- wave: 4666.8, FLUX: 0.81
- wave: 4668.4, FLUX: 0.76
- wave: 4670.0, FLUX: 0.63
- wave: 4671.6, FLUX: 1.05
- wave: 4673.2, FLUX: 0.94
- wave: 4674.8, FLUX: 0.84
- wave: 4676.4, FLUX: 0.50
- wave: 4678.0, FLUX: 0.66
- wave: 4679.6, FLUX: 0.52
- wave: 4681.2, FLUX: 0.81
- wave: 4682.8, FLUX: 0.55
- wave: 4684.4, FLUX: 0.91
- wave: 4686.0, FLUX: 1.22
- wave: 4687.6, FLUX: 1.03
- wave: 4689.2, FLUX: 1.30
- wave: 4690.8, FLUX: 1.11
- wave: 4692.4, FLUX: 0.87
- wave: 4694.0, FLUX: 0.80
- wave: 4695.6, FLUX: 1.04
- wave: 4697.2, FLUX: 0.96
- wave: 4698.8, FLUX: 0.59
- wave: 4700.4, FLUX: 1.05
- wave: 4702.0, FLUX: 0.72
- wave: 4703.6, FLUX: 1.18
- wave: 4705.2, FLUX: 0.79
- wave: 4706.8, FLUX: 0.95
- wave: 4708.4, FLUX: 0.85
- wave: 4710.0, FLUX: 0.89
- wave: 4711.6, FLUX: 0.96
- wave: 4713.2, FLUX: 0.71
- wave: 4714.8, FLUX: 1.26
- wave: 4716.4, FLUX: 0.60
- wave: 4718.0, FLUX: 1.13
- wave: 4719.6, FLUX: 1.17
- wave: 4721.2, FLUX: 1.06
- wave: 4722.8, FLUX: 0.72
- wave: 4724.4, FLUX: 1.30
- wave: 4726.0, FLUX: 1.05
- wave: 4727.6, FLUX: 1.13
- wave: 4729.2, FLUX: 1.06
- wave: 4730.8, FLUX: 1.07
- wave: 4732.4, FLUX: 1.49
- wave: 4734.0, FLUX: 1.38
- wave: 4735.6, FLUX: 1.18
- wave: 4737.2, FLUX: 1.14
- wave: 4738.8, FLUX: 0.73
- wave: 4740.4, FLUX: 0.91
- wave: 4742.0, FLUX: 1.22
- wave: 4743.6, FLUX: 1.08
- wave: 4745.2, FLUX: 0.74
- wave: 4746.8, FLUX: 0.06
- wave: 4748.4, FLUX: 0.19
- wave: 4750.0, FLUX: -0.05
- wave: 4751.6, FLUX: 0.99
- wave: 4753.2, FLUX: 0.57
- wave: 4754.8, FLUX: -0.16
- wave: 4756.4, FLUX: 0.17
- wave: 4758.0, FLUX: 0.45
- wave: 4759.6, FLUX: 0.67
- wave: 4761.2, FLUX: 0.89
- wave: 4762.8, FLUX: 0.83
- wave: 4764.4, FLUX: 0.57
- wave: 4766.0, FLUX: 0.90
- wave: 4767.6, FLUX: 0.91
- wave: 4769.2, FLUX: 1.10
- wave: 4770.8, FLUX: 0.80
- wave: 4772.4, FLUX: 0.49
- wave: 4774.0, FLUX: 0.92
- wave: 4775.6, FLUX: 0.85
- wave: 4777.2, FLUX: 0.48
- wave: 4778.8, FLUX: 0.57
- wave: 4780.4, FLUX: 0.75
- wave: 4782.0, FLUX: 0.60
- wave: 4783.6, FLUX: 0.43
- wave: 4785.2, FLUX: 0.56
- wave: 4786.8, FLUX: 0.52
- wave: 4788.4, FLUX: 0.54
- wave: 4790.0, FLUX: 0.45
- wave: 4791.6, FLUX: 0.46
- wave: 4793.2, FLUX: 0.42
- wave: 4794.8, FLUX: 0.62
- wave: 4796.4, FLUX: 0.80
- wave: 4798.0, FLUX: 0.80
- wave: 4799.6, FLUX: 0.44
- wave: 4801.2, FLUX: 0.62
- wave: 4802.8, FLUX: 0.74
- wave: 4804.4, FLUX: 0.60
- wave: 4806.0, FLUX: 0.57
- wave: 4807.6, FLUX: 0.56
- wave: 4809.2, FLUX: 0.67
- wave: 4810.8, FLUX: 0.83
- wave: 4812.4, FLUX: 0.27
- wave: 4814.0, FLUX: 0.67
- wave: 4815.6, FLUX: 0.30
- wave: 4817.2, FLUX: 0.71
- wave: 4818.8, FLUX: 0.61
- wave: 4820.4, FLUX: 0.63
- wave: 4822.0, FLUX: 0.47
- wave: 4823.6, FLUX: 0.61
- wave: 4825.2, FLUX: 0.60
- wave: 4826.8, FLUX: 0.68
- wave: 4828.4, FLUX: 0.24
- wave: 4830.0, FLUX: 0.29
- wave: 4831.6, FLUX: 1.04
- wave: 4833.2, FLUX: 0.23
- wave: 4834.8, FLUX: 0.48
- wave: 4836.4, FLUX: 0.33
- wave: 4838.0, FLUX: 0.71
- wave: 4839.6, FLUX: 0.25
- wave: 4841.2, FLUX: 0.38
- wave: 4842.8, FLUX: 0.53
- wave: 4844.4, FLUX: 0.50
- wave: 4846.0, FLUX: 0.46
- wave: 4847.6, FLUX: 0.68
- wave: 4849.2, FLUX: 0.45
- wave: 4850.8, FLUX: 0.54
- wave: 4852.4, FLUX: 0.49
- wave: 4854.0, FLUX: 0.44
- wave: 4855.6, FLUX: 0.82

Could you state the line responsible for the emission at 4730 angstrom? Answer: C IV 1549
